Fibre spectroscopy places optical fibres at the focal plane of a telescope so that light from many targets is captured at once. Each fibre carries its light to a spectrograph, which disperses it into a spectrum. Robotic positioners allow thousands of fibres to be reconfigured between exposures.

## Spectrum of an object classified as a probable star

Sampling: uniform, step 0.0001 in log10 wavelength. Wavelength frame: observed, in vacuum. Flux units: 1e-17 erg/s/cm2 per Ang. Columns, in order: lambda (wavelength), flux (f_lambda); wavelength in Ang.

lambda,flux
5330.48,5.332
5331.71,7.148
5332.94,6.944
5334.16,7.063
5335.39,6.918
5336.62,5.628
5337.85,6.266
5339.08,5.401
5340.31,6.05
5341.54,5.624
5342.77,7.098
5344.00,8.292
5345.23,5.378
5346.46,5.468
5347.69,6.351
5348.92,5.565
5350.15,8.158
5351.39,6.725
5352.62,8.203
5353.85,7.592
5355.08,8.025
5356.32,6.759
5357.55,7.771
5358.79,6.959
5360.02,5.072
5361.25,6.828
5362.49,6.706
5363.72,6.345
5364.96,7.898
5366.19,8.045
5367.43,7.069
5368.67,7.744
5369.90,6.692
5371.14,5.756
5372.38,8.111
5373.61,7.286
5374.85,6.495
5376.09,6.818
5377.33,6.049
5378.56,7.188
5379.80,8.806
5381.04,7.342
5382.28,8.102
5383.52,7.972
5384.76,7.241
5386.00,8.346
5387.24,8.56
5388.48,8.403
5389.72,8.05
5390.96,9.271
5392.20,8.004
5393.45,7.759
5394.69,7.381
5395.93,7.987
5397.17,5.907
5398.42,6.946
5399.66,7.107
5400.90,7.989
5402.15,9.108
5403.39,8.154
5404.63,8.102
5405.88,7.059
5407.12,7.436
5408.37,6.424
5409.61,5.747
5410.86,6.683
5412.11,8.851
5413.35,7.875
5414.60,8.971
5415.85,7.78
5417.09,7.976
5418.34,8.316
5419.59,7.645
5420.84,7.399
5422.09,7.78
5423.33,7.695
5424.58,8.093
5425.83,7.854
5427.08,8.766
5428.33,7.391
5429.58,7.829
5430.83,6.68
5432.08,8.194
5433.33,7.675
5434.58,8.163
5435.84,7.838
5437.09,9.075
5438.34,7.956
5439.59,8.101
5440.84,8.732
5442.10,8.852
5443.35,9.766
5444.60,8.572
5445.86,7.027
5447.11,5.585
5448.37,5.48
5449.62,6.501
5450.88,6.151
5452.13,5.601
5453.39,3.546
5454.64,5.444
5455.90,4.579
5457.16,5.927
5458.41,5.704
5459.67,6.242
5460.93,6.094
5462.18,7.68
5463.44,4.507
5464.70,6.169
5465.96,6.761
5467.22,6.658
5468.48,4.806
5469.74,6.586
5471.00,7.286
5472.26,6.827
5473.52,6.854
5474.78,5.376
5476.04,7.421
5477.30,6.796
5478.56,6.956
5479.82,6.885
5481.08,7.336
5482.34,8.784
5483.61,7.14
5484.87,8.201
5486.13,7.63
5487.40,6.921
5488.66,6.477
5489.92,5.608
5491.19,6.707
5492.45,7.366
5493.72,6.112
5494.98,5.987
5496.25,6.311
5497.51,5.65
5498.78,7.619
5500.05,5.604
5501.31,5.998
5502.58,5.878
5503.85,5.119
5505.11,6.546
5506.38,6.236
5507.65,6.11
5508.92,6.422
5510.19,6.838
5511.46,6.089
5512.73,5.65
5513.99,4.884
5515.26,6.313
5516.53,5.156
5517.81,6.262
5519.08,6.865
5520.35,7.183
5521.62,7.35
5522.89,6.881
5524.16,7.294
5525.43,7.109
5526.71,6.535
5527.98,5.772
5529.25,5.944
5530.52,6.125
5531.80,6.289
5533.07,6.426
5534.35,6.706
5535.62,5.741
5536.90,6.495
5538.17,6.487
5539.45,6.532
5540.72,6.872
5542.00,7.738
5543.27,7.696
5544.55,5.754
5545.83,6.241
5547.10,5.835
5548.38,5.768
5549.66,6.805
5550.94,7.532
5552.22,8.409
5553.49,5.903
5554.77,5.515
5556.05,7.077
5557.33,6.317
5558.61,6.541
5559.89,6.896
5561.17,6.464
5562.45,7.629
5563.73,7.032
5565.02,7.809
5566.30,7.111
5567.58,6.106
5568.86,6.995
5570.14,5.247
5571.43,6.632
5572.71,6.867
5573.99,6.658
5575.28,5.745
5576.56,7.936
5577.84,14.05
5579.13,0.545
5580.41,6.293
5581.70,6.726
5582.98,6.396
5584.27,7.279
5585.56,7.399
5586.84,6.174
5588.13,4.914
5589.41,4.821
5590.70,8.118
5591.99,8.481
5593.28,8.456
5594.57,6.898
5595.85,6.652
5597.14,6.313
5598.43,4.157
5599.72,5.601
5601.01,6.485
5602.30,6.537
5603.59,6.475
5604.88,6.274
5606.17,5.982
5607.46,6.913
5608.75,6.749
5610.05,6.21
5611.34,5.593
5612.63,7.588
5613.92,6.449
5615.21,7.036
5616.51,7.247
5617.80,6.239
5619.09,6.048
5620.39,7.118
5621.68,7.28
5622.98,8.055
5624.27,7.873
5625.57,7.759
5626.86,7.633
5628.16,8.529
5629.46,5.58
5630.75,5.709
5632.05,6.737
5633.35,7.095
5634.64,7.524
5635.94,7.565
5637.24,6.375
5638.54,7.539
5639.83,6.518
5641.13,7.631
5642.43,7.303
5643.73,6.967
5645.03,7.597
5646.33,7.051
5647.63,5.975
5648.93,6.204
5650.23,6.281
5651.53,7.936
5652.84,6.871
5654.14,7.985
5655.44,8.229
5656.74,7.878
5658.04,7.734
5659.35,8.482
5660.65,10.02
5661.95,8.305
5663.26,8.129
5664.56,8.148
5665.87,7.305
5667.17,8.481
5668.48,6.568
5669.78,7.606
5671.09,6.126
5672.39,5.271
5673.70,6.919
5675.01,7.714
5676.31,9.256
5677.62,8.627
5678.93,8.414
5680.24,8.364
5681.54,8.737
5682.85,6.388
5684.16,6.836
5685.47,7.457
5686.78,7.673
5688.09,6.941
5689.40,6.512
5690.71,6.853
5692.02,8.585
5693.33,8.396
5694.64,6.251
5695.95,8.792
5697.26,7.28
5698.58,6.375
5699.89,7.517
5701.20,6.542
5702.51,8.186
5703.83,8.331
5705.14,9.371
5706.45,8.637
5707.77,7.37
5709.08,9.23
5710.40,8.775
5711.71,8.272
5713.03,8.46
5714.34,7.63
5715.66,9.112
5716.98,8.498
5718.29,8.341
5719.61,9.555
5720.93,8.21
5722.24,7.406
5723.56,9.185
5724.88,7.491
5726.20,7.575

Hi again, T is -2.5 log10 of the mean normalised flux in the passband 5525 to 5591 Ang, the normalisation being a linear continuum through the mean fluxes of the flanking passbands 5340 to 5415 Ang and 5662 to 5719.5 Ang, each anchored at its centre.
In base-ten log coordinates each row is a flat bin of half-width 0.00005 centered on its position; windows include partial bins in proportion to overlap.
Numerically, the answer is 0.151 mag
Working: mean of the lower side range 7.31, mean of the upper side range 7.8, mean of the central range 6.61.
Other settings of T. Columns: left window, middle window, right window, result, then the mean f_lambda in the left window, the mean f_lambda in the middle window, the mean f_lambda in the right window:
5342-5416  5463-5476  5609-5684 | 0.17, 7.36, 6.26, 7.32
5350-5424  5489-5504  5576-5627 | 0.15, 7.5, 6.2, 6.76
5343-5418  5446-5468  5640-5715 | 0.27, 7.38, 5.82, 7.66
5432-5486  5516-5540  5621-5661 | 0.09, 6.87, 6.48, 7.33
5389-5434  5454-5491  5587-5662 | 0.15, 7.72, 6.54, 6.98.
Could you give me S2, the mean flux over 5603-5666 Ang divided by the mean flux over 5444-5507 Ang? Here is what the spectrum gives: 1.12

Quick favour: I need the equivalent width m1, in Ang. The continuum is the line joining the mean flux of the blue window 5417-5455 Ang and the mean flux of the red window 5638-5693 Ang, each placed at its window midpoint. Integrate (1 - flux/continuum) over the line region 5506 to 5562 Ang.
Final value 7.6 Ang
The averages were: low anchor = 7.48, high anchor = 7.52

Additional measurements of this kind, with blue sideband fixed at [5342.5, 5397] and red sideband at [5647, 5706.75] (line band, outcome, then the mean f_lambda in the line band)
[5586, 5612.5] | 3.92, 6.42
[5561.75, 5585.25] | 2.08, 6.84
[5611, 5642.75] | 2.15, 7.05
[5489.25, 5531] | 6.48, 6.29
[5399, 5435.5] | -1.98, 7.75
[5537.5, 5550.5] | 1.55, 6.59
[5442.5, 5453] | 0.82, 6.8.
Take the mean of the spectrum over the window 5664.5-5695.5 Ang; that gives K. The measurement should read 7.47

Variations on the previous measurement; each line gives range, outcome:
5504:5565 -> 6.52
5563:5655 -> 6.82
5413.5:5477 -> 7.08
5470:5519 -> 6.51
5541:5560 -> 6.67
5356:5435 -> 7.54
